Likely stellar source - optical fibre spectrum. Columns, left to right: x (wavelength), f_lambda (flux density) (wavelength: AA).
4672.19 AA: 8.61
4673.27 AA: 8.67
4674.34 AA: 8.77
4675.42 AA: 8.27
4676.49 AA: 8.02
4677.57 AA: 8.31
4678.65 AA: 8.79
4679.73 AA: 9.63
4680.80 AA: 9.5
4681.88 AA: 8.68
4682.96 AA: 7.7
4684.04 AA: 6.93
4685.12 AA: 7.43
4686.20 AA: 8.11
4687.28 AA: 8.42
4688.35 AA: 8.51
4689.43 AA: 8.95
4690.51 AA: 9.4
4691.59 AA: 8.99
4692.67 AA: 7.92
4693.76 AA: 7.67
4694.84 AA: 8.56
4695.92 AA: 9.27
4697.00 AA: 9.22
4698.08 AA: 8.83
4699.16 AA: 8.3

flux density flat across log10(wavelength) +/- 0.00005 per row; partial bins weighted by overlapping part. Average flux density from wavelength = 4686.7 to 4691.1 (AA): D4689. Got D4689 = 8.83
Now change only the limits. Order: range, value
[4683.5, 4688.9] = 7.89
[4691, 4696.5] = 8.49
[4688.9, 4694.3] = 8.57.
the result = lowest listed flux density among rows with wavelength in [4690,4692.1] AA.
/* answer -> 8.99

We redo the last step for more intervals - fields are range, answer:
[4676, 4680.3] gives 8.02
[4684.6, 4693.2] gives 7.43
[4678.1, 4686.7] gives 6.93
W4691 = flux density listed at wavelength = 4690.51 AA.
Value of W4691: 9.4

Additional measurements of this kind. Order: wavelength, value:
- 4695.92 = 9.27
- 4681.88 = 8.68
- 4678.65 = 8.79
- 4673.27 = 8.67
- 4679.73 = 9.63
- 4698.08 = 8.83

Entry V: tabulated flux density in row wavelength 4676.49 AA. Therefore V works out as 8.02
